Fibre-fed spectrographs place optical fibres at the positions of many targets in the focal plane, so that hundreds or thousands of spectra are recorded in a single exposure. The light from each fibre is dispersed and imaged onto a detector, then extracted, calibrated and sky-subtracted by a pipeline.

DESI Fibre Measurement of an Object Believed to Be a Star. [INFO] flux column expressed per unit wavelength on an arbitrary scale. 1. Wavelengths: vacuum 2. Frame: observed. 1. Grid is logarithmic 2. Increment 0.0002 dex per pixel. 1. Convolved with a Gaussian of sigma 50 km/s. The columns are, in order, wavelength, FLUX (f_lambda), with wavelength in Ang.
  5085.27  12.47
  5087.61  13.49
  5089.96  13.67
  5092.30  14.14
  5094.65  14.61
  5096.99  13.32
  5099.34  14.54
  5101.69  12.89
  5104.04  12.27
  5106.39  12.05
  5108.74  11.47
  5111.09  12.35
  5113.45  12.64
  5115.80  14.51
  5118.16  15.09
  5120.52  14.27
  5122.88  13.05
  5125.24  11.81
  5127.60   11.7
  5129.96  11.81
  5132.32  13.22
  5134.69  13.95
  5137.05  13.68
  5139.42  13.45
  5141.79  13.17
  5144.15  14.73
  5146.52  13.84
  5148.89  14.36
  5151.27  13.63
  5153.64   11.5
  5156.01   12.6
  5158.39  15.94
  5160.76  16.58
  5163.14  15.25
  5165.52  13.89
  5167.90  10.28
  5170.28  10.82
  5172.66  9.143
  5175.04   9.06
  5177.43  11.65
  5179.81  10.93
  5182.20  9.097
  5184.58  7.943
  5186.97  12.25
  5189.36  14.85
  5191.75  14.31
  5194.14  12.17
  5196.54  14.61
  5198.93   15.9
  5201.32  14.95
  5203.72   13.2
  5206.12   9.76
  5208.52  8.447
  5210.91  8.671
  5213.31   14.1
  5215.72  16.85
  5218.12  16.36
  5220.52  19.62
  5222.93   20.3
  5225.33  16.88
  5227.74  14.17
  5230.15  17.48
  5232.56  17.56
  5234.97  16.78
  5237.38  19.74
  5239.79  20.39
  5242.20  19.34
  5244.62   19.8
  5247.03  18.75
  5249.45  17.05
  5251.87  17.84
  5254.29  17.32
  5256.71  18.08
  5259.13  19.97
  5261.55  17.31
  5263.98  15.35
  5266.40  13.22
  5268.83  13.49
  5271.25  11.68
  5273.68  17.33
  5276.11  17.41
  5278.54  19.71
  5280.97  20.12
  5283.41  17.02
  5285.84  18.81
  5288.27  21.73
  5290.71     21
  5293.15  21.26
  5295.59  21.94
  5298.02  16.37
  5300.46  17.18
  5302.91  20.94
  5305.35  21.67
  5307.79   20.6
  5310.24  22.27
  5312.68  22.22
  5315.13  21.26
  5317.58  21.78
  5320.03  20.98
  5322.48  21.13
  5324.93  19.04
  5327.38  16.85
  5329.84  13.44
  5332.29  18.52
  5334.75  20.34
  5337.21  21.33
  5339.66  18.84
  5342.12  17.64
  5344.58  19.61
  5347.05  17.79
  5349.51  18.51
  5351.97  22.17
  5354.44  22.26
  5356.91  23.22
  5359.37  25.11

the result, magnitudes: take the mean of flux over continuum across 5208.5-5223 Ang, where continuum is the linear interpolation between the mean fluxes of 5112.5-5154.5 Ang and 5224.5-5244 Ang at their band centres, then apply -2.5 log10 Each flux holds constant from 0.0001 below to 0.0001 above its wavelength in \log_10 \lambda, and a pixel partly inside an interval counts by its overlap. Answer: 0.14 mag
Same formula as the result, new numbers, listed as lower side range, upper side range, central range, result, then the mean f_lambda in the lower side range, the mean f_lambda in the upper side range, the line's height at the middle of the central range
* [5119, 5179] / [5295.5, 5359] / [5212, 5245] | -0.11 mag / 12.9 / 20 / 16.1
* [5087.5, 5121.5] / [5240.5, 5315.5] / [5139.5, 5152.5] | 0.06 mag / 13.4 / 18.6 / 14.7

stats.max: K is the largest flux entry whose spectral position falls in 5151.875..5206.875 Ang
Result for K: 16.58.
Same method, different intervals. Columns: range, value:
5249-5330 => 22.27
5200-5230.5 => 20.3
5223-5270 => 20.39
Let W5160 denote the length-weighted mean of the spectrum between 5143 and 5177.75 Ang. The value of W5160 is 12.9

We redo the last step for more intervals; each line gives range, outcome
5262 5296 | 17.8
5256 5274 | 15.7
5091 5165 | 13.5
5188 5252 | 15.9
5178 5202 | 12.6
